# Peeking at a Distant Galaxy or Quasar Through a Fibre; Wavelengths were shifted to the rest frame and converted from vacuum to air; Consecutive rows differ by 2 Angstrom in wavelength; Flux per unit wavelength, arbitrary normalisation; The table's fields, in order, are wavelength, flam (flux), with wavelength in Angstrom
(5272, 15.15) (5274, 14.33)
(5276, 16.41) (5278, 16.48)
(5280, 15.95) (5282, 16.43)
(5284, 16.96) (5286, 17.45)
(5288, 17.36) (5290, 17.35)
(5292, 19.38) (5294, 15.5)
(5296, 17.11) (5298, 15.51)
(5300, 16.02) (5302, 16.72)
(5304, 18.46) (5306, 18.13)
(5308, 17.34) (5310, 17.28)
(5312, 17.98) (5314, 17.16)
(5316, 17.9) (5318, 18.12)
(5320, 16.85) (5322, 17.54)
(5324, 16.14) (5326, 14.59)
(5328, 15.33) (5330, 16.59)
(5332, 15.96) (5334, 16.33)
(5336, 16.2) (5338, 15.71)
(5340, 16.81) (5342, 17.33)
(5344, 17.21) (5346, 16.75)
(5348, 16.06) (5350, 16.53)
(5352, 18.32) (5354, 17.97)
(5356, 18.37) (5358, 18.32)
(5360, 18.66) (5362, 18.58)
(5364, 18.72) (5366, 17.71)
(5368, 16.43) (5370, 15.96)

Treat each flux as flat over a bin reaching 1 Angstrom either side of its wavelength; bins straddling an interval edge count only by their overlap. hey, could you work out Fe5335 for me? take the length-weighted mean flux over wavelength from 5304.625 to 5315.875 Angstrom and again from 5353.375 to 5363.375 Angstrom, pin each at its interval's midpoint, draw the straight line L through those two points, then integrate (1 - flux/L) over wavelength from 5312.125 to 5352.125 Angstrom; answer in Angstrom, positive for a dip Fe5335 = 2.9 Angstrom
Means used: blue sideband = 17.6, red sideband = 18.4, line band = 16.7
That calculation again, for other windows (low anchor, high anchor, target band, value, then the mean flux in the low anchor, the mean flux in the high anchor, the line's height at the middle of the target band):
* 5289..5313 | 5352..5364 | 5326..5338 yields 1.30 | 17.2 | 18.4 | 17.9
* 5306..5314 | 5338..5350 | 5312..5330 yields 0.55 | 17.6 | 16.7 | 17.3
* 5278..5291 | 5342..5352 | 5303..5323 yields -0.94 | 16.9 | 16.9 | 16.9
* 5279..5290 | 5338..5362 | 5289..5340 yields 0.87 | 16.9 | 17.5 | 17.1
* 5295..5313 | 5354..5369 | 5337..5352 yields 0.92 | 17.2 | 18.1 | 17.8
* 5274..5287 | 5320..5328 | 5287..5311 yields -1.31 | 16.4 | 16.1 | 16.3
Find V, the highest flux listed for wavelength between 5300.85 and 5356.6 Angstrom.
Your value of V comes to 18.46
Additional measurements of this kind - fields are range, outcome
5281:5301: 19.38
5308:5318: 18.12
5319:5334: 17.54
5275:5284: 16.96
